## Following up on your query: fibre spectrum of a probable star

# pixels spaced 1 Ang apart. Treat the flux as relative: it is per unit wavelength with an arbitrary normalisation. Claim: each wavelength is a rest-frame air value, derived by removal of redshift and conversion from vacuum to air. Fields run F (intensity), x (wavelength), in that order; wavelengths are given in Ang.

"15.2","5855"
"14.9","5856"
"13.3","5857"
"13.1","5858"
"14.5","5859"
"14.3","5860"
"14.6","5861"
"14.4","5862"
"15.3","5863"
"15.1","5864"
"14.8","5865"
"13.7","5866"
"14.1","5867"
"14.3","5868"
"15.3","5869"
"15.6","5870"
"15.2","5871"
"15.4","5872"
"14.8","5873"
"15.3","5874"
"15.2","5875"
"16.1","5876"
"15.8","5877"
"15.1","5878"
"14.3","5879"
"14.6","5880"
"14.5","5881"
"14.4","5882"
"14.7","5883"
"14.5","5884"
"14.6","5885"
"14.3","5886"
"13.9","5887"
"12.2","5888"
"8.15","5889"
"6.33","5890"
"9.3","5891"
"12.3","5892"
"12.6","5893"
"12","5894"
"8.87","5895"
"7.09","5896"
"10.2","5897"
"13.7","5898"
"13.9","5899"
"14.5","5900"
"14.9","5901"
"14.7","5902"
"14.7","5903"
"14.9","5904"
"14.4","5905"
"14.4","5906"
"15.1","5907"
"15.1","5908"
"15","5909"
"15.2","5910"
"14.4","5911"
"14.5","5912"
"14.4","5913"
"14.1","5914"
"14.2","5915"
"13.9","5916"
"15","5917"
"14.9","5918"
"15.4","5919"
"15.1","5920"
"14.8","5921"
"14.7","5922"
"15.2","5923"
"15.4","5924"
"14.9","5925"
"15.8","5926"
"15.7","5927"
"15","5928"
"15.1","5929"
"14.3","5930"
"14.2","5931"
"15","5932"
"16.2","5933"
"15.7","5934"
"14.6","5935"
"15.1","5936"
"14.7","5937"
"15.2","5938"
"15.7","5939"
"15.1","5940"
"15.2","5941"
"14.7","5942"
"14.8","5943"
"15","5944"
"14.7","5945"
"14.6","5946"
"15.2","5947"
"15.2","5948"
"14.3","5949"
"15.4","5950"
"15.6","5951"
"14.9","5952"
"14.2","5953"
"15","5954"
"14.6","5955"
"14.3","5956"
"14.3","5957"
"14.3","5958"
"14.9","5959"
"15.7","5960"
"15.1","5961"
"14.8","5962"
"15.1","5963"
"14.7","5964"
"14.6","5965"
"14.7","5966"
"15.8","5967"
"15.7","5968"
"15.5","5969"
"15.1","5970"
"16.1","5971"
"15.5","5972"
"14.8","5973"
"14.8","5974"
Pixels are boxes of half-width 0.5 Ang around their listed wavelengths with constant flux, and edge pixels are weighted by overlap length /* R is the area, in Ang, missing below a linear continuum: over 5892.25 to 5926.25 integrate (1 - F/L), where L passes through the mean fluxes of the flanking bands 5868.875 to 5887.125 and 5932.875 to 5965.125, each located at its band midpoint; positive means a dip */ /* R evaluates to 2.1 Ang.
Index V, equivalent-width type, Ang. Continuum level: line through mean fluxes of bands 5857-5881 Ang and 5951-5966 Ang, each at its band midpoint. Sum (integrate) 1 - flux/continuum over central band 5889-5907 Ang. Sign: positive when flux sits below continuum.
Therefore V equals 3.1 Ang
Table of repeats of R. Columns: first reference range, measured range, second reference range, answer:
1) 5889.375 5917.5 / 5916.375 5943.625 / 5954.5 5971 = -2.1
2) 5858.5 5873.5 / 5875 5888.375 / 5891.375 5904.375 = -0.9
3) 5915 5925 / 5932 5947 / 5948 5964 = -0.2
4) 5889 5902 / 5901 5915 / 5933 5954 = -2.7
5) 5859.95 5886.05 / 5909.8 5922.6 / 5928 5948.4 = 0.3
